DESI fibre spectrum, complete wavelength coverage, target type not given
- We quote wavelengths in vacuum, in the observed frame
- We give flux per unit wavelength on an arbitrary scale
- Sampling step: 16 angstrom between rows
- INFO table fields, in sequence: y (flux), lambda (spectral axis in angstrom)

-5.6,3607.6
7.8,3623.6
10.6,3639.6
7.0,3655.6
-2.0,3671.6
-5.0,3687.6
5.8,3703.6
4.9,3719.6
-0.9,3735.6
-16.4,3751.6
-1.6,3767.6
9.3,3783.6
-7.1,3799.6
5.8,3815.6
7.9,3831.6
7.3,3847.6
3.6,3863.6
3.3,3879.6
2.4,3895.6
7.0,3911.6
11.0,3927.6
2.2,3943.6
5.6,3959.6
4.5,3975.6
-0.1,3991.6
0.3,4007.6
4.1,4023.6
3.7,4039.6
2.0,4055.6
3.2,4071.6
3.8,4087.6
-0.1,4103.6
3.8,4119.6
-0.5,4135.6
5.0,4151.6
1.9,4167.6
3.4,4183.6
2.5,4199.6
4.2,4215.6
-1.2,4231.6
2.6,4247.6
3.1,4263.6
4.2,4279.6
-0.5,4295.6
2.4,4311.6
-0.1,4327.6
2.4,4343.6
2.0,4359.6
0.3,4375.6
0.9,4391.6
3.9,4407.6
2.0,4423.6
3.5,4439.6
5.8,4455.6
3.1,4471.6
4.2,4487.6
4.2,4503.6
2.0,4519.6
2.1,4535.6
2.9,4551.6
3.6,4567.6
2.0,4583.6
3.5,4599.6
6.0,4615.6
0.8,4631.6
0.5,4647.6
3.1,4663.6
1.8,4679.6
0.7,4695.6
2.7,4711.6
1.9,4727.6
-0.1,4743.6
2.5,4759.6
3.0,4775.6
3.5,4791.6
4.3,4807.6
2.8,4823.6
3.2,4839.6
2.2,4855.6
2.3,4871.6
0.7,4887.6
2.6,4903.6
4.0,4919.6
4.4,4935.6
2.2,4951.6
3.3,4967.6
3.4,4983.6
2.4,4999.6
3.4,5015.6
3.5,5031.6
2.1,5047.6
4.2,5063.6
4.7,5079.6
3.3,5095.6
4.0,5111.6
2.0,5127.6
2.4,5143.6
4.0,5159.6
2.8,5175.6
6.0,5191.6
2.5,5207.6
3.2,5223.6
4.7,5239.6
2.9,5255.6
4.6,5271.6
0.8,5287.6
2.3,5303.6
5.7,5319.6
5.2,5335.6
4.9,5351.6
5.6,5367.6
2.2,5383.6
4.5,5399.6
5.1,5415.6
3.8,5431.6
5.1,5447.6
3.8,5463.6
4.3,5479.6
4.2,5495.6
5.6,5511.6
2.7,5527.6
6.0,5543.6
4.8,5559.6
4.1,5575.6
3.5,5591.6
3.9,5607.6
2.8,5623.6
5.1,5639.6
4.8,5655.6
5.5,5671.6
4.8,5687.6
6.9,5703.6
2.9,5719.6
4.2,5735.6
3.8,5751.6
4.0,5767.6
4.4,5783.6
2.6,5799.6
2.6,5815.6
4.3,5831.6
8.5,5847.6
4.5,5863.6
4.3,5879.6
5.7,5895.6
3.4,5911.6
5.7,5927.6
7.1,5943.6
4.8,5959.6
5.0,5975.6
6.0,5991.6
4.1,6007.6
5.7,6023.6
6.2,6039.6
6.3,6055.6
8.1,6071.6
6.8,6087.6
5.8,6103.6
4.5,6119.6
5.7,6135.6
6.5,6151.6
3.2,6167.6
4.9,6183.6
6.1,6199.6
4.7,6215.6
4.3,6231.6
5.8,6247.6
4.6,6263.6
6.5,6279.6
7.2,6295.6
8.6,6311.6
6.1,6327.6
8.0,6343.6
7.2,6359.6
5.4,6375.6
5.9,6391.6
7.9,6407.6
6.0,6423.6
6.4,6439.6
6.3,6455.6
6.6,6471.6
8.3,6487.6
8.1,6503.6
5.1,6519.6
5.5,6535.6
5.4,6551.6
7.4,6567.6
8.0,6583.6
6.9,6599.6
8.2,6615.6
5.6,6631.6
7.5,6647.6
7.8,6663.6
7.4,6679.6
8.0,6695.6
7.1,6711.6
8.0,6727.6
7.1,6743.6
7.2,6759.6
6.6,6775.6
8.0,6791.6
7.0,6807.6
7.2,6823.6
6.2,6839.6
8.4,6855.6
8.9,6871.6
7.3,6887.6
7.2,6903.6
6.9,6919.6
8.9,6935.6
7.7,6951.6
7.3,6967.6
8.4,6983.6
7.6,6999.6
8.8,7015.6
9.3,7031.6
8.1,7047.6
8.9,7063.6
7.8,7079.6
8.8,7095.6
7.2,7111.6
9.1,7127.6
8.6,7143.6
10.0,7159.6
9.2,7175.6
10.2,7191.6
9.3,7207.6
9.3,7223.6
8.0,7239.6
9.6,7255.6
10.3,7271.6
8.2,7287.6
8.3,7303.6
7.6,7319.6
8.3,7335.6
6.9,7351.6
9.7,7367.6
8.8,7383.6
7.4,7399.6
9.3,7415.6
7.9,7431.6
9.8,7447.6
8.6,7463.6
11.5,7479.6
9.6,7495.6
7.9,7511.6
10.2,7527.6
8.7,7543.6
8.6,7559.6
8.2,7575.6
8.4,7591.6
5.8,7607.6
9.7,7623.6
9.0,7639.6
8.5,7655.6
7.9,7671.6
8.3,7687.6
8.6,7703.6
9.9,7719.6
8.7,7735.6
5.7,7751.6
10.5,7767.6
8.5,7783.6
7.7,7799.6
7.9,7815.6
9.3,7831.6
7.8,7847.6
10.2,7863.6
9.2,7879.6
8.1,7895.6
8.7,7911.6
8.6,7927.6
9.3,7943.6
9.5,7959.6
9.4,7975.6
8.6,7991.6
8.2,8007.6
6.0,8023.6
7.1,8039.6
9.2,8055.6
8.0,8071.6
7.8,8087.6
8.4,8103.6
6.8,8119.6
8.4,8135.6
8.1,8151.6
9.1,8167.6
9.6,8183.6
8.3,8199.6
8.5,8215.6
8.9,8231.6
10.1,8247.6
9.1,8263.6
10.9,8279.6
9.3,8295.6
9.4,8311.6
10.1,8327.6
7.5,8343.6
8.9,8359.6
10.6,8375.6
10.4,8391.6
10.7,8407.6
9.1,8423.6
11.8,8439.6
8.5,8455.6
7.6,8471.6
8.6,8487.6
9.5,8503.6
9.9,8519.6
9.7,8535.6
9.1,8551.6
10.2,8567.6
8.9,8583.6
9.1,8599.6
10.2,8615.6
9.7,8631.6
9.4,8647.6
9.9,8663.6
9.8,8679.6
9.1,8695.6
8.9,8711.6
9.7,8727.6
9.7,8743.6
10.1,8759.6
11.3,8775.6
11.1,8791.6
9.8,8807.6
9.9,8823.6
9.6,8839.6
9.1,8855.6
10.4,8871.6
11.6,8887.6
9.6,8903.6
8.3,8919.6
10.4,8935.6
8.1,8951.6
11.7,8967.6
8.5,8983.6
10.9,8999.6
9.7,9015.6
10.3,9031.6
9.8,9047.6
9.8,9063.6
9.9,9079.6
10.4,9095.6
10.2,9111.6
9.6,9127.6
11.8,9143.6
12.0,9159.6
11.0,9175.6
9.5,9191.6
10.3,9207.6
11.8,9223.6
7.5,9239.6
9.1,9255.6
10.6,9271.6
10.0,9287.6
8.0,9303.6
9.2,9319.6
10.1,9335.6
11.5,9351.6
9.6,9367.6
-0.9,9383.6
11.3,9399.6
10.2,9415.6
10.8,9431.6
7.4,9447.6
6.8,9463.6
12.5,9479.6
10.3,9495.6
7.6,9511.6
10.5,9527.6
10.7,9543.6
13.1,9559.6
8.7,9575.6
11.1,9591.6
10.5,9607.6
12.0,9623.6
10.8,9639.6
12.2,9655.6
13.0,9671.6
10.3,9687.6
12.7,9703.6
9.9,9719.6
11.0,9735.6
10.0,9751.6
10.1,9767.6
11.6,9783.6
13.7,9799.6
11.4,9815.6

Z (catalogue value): 0.569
